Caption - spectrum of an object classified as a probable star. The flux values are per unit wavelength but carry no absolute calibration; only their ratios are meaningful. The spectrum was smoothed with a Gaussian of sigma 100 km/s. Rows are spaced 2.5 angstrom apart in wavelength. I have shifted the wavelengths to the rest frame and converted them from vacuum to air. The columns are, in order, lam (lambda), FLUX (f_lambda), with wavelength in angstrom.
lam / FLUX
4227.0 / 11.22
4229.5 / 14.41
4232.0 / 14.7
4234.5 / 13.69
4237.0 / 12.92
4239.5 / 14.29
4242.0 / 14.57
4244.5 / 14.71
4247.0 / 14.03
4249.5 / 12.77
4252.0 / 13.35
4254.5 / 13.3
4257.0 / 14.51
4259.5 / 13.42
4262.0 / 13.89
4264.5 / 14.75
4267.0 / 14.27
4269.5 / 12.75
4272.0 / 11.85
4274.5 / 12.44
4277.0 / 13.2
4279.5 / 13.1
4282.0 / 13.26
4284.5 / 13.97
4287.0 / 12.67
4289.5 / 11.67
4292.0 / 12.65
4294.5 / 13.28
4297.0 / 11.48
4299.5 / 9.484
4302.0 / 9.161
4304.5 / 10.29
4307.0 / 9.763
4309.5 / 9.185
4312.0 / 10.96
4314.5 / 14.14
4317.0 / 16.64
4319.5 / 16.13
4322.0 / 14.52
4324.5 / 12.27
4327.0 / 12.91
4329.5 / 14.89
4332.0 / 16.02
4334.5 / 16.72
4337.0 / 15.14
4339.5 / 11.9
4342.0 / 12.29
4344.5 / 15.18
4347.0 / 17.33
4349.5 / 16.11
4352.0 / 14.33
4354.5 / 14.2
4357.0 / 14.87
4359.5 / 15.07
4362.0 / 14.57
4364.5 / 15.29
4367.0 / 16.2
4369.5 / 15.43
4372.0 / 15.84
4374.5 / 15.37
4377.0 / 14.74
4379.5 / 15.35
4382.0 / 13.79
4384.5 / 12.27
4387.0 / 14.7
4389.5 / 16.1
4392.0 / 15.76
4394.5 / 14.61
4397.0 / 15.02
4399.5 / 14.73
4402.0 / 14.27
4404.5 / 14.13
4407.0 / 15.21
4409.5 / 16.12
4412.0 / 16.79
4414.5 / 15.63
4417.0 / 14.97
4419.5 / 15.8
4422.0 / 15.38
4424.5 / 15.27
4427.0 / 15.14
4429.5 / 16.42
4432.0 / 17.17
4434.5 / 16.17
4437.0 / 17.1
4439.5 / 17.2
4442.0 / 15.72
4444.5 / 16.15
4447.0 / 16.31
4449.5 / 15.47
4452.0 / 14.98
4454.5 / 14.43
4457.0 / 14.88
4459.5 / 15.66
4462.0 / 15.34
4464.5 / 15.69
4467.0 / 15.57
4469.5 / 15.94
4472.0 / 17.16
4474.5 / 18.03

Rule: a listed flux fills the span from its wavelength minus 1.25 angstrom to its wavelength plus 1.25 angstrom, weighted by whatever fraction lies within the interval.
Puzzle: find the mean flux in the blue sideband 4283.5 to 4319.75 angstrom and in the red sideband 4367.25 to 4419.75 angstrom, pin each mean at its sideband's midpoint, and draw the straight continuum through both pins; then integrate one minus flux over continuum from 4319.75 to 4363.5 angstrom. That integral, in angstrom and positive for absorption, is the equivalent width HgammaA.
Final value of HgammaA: -4.3 angstrom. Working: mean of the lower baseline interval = 12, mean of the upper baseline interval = 15.1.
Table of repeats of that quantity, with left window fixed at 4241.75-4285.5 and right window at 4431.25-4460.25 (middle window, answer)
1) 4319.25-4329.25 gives 0.3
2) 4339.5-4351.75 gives -0.2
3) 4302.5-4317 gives 2.9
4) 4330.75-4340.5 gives -0.4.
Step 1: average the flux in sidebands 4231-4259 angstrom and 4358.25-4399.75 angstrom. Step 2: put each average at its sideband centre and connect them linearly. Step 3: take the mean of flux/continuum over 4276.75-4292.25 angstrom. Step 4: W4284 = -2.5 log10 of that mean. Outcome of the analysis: 0.102 mag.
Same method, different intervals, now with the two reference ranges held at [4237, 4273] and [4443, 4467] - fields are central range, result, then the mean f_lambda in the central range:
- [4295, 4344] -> 0.113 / 12.9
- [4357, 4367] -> -0.034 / 15.1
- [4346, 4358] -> -0.056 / 15.3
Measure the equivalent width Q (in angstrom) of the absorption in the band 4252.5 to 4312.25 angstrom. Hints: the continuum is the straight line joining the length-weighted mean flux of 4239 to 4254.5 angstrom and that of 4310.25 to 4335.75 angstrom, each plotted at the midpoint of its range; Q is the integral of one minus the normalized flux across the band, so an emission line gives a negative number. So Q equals 7.5 angstrom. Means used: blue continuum 13.9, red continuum 14.4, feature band 12.3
